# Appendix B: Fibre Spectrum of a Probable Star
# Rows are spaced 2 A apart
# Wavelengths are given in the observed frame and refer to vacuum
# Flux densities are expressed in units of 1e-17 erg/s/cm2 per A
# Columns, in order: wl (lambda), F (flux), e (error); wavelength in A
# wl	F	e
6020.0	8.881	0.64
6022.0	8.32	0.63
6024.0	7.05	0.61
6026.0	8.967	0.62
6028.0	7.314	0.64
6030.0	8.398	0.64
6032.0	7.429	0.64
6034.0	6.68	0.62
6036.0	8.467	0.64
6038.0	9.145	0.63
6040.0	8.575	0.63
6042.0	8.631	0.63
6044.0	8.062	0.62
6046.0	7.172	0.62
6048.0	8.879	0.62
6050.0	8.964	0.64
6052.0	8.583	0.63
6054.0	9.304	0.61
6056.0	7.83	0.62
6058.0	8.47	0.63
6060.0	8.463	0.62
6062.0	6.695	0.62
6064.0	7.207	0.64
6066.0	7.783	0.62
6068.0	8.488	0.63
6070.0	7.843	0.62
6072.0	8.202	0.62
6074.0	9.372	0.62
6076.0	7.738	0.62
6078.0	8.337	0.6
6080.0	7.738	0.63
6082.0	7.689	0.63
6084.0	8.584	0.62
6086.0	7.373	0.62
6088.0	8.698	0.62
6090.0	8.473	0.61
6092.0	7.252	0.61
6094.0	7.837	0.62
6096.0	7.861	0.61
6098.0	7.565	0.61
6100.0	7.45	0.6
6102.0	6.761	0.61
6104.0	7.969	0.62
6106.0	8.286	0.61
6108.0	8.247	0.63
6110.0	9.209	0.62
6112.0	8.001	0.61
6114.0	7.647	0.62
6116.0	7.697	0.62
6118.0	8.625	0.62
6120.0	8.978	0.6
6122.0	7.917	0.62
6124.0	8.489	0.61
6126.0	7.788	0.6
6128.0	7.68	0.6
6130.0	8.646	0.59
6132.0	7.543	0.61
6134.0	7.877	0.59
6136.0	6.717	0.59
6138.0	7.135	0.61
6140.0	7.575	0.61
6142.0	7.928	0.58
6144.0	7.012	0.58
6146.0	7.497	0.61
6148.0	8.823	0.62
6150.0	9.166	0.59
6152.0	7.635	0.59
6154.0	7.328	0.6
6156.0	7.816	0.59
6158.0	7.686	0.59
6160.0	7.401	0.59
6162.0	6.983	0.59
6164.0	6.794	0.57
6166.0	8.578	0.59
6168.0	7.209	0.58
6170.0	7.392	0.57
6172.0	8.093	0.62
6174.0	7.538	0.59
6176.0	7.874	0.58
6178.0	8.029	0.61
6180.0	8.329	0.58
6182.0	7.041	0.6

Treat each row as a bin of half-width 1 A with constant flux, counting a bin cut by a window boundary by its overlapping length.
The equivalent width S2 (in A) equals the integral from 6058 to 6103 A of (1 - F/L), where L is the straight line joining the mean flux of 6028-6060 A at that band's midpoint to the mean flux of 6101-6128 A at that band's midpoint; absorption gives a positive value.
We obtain 1.63 A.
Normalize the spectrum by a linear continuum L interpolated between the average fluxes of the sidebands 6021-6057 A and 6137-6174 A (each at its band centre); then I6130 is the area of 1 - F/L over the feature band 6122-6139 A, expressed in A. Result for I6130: 0.1 A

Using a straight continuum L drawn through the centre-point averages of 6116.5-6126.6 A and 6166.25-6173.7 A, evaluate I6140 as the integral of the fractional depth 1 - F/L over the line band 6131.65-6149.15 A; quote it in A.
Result 1.1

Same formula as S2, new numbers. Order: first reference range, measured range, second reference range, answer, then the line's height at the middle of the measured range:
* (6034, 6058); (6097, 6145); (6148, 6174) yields 0.6 A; 7.96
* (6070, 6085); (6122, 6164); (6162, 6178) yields 0.4 A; 7.79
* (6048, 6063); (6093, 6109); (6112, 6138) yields 0.7 A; 8.08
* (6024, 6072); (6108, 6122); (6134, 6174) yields -0.9 A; 7.81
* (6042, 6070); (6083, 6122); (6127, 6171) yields -0.6 A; 7.9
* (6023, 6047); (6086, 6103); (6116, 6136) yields 0.7 A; 8.05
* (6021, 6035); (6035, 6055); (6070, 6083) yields -1.8 A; 7.88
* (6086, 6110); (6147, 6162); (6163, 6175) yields -0.5 A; 7.66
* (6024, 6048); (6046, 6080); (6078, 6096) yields -0.8 A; 8.02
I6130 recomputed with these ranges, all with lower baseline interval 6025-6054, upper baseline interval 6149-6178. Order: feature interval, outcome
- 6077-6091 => -0.11 A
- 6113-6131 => -0.64 A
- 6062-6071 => 0.49 A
